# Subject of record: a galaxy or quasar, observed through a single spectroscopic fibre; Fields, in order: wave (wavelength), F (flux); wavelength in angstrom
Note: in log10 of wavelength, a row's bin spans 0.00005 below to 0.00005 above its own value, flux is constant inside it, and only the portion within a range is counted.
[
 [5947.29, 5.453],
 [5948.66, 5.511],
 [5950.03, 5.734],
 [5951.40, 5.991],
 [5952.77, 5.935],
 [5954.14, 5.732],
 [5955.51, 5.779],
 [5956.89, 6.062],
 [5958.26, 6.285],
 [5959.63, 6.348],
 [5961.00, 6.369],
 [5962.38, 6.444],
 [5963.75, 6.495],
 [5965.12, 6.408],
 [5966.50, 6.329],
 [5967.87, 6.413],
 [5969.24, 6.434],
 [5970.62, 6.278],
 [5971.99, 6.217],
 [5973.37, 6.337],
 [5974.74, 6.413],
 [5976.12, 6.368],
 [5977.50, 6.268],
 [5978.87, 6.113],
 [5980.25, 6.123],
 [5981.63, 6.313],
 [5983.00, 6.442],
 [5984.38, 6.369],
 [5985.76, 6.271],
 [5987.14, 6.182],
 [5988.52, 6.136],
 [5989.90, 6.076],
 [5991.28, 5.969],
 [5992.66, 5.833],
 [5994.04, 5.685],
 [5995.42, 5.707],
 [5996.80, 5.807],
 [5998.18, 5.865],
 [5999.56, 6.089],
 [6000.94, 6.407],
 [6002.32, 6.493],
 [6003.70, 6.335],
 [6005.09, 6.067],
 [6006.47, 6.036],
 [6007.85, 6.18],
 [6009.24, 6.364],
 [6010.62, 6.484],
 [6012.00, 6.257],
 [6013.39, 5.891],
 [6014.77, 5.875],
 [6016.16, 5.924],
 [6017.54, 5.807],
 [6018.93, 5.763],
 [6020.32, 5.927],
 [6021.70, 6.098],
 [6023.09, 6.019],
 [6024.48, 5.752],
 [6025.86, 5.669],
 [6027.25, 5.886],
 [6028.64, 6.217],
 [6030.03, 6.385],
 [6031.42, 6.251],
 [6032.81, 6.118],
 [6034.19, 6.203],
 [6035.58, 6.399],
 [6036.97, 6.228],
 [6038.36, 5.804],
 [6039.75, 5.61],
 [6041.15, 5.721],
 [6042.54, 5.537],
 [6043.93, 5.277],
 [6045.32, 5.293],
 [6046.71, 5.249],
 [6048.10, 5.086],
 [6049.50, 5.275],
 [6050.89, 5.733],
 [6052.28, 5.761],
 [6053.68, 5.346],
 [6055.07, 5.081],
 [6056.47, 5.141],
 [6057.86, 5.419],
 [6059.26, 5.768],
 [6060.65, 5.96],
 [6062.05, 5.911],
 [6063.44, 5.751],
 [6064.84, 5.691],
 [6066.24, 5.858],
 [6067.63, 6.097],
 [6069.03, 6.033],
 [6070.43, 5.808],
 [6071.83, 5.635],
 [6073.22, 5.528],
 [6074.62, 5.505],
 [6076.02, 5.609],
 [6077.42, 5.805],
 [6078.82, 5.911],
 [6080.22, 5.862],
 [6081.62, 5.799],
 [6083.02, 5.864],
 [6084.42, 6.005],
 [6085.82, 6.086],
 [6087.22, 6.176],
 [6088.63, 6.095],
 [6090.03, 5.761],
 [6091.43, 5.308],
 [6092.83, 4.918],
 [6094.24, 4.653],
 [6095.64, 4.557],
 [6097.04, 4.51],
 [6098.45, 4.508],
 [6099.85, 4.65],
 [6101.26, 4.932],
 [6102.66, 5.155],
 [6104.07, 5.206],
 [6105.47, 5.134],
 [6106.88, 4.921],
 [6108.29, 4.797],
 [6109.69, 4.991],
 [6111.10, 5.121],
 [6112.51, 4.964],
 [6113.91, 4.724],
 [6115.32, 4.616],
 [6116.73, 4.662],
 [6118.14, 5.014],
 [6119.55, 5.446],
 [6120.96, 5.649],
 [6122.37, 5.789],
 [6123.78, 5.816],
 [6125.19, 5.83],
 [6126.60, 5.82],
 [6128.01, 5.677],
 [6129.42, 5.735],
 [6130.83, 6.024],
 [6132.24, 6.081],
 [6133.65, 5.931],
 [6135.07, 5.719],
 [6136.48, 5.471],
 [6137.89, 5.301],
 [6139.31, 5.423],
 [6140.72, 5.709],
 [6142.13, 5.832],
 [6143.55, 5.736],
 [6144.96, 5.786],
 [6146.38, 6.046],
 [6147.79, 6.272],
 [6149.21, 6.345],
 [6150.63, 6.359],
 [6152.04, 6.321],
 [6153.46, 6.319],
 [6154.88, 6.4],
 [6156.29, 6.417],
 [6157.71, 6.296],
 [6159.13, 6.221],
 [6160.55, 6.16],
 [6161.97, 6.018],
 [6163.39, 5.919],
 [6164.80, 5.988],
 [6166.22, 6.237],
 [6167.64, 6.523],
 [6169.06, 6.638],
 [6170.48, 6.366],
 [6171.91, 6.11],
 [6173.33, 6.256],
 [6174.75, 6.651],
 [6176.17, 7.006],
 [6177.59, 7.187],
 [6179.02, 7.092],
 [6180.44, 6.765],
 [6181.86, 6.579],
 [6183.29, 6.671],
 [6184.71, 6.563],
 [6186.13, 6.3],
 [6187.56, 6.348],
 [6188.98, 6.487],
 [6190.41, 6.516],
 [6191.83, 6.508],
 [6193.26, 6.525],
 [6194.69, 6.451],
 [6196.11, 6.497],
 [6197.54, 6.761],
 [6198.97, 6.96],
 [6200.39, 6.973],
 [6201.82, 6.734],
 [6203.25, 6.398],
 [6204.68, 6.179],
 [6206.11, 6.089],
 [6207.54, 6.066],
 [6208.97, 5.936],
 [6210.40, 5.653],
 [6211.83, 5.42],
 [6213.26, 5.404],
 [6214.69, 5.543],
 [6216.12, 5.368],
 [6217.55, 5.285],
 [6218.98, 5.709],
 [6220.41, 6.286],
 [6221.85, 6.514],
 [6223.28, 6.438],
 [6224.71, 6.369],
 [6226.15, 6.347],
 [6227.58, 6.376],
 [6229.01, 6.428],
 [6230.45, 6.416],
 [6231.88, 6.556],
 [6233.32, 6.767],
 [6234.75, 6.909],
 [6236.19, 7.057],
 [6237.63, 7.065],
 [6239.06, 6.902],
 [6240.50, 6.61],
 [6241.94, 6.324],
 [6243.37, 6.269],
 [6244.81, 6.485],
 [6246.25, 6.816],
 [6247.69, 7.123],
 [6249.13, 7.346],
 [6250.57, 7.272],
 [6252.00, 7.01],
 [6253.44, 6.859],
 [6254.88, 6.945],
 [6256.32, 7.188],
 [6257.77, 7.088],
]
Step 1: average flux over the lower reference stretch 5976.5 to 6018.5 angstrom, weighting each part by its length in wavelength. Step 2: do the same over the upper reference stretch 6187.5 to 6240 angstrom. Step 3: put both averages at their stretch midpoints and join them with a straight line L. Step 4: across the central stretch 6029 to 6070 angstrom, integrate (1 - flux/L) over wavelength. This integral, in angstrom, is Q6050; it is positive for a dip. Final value 2.9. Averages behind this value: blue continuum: 6.11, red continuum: 6.33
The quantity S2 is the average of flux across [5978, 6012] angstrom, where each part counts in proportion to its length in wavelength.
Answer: 6.14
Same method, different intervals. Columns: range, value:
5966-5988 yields 6.3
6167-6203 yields 6.62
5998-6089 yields 5.86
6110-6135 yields 5.46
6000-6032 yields 6.09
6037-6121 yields 5.41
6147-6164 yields 6.25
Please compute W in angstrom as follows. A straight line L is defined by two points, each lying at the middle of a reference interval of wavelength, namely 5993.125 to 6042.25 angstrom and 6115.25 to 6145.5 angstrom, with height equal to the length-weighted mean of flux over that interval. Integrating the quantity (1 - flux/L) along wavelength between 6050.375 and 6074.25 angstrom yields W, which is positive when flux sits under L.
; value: 0.8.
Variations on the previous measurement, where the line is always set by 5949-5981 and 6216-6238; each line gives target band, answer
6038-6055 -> 2.19 angstrom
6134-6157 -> 1.32 angstrom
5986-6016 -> 0.70 angstrom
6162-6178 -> -0.17 angstrom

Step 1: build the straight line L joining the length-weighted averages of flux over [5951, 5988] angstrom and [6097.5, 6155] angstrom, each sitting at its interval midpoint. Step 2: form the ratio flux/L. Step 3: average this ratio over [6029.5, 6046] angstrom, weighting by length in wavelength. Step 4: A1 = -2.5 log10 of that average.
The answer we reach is 0.01 mag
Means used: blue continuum 6.25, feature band 5.9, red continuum 5.51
